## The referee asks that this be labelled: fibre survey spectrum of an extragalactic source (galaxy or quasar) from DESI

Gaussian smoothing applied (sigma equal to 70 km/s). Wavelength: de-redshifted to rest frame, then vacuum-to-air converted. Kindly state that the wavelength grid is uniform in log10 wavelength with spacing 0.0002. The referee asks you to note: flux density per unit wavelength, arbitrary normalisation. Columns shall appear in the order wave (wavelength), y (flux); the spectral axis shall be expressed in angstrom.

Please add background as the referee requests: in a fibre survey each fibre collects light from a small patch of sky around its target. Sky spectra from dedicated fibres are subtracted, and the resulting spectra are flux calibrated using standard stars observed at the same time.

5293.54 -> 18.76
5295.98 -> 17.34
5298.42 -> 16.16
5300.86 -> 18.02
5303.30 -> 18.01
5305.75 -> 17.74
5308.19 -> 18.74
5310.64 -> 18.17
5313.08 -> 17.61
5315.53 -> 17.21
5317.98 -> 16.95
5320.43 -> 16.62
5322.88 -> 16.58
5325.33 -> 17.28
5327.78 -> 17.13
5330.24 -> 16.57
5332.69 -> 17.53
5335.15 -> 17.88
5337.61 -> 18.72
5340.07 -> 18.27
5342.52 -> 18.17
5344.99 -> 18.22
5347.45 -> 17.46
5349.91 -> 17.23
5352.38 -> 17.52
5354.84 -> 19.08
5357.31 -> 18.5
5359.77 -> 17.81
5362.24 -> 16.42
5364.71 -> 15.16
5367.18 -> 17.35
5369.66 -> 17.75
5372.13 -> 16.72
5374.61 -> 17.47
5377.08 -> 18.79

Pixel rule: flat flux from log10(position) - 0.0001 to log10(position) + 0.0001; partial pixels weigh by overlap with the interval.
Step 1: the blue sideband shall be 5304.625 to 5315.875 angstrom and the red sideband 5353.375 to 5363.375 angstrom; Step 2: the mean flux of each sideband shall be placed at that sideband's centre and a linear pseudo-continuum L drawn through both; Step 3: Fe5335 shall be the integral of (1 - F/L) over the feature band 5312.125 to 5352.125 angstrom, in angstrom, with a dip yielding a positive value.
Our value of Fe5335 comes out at 1.1 angstrom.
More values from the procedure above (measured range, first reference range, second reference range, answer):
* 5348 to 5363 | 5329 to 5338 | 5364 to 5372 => -0.6 angstrom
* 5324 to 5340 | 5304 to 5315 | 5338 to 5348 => 0.5 angstrom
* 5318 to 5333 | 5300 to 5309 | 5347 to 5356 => 0.9 angstrom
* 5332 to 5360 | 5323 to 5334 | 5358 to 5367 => -1.9 angstrom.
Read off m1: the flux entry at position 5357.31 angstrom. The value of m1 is 18.5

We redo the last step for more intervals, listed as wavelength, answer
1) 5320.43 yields 16.62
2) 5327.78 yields 17.13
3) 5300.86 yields 18.02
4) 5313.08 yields 17.61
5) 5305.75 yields 17.74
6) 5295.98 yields 17.34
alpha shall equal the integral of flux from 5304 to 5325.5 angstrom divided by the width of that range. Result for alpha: 17.5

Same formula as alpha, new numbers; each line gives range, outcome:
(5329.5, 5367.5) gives 17.6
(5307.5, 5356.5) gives 17.6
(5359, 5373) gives 16.8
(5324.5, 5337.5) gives 17.4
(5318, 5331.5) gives 16.9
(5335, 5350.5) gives 18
